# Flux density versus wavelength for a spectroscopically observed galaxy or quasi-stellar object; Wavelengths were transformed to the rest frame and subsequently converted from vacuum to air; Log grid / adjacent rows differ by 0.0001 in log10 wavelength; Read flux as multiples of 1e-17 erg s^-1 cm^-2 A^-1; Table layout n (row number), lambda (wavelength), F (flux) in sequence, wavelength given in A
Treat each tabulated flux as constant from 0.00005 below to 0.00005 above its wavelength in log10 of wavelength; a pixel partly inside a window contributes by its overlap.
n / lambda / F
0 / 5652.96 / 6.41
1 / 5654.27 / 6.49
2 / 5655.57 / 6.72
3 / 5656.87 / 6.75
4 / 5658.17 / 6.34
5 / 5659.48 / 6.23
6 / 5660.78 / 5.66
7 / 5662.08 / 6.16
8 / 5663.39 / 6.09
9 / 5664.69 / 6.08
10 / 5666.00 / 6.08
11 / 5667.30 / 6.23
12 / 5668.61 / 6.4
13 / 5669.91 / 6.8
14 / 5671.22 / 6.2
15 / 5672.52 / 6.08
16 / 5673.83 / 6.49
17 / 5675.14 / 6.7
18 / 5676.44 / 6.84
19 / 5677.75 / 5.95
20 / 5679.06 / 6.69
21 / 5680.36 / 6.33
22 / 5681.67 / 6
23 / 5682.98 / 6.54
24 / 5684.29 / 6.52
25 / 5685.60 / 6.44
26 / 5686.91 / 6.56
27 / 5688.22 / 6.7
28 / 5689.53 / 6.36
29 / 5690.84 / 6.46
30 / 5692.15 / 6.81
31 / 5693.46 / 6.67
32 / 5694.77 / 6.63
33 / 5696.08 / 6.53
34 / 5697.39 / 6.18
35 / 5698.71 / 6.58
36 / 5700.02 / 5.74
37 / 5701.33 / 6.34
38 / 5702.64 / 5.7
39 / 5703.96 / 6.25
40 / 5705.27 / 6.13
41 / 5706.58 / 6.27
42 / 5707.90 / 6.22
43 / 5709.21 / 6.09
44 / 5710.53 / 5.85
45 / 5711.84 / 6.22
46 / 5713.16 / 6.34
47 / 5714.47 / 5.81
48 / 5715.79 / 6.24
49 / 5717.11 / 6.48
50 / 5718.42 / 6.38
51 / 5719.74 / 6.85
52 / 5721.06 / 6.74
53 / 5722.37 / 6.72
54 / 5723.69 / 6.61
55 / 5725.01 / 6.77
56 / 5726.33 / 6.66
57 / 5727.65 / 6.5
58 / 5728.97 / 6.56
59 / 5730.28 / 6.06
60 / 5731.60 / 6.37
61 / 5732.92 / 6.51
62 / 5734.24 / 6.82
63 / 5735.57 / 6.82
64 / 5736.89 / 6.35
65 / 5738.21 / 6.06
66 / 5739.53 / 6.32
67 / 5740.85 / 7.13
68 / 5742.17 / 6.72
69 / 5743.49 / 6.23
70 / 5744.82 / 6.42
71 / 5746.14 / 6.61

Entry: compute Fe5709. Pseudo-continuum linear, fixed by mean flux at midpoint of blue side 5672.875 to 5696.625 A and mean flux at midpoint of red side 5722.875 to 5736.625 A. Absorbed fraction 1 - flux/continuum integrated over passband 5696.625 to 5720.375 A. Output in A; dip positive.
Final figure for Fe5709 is 1.2 A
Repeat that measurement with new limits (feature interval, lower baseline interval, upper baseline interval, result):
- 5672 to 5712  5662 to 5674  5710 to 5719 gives -0.8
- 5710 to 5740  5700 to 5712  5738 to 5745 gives -0.6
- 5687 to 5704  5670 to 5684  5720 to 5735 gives 0.2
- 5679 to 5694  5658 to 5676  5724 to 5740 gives -0.4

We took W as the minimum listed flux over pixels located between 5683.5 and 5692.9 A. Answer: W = 6.36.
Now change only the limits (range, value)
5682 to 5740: 5.7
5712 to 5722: 5.81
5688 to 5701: 5.74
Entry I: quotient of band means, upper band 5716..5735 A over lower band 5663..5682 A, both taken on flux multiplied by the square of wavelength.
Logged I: 1.05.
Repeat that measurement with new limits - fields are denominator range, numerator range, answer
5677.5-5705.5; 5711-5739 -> 1.03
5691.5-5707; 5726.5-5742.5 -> 1.04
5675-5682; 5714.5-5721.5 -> 1.02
